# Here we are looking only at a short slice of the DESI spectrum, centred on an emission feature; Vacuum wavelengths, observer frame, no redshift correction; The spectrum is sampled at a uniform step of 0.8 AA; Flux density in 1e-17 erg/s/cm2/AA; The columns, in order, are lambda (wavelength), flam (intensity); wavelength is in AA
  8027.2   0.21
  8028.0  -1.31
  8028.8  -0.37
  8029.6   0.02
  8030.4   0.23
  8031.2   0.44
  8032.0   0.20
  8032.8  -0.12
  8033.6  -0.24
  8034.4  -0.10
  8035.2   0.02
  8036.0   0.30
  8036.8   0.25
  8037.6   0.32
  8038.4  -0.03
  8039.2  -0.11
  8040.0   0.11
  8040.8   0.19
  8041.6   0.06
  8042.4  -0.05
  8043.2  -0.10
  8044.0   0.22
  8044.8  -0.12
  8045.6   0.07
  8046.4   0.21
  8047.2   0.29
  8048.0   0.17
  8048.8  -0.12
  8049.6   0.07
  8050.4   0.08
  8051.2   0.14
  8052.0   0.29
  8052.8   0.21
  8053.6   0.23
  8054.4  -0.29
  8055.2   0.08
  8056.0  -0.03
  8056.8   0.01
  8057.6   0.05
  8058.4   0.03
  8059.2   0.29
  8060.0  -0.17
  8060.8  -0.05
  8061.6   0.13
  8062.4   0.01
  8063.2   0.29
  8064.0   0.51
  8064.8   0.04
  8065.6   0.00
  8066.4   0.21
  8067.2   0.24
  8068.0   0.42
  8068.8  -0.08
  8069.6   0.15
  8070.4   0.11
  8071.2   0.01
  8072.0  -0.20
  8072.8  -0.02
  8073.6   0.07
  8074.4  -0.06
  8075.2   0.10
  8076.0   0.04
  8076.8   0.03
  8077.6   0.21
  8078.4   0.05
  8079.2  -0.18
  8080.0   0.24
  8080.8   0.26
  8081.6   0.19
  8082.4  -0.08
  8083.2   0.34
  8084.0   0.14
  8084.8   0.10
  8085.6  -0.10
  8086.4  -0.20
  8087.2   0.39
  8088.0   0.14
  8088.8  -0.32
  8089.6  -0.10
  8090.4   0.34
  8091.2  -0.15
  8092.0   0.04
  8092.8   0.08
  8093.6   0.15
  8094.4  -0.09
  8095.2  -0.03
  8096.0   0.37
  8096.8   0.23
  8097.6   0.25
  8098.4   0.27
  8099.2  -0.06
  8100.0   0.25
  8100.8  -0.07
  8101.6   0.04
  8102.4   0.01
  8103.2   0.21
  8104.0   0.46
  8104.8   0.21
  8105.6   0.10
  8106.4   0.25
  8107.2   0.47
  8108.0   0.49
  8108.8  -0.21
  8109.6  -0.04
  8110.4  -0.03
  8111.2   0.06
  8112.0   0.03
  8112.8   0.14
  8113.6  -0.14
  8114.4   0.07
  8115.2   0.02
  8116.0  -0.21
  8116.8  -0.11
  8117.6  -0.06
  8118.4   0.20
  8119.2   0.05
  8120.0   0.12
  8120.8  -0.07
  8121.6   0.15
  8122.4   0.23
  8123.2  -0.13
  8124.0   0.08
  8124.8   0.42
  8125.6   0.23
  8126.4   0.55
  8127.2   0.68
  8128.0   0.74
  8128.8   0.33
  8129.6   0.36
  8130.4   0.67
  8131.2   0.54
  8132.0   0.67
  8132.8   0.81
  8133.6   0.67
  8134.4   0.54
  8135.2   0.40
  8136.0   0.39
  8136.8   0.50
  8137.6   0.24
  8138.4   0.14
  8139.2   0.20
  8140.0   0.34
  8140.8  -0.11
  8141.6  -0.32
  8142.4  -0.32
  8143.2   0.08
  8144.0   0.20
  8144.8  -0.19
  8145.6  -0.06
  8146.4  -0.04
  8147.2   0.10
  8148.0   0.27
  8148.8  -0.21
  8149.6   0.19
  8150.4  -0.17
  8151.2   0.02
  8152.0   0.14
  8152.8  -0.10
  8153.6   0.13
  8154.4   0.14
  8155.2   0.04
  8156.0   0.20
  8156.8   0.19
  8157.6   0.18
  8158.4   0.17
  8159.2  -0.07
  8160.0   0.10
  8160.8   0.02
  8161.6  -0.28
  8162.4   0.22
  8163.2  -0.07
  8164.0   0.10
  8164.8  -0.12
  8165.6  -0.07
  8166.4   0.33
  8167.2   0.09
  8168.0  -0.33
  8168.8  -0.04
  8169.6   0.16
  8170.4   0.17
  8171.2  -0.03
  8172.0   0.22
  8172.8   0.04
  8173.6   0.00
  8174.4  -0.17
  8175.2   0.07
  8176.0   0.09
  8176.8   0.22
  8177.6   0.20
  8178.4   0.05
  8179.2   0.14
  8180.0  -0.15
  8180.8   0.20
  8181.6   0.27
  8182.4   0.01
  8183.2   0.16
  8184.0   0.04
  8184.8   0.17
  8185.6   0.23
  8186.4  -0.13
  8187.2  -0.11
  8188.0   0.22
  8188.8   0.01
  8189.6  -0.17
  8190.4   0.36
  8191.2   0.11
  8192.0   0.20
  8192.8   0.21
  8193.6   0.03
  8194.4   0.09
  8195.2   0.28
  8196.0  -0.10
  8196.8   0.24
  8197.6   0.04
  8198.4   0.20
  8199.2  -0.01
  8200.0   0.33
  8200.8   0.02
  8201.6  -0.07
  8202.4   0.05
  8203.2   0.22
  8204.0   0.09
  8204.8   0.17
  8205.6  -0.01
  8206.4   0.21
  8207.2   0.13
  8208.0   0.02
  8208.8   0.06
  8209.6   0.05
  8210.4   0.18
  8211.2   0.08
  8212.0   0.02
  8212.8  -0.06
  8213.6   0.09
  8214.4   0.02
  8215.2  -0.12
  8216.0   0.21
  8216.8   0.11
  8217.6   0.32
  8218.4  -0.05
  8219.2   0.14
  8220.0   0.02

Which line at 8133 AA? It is [O II] 3727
